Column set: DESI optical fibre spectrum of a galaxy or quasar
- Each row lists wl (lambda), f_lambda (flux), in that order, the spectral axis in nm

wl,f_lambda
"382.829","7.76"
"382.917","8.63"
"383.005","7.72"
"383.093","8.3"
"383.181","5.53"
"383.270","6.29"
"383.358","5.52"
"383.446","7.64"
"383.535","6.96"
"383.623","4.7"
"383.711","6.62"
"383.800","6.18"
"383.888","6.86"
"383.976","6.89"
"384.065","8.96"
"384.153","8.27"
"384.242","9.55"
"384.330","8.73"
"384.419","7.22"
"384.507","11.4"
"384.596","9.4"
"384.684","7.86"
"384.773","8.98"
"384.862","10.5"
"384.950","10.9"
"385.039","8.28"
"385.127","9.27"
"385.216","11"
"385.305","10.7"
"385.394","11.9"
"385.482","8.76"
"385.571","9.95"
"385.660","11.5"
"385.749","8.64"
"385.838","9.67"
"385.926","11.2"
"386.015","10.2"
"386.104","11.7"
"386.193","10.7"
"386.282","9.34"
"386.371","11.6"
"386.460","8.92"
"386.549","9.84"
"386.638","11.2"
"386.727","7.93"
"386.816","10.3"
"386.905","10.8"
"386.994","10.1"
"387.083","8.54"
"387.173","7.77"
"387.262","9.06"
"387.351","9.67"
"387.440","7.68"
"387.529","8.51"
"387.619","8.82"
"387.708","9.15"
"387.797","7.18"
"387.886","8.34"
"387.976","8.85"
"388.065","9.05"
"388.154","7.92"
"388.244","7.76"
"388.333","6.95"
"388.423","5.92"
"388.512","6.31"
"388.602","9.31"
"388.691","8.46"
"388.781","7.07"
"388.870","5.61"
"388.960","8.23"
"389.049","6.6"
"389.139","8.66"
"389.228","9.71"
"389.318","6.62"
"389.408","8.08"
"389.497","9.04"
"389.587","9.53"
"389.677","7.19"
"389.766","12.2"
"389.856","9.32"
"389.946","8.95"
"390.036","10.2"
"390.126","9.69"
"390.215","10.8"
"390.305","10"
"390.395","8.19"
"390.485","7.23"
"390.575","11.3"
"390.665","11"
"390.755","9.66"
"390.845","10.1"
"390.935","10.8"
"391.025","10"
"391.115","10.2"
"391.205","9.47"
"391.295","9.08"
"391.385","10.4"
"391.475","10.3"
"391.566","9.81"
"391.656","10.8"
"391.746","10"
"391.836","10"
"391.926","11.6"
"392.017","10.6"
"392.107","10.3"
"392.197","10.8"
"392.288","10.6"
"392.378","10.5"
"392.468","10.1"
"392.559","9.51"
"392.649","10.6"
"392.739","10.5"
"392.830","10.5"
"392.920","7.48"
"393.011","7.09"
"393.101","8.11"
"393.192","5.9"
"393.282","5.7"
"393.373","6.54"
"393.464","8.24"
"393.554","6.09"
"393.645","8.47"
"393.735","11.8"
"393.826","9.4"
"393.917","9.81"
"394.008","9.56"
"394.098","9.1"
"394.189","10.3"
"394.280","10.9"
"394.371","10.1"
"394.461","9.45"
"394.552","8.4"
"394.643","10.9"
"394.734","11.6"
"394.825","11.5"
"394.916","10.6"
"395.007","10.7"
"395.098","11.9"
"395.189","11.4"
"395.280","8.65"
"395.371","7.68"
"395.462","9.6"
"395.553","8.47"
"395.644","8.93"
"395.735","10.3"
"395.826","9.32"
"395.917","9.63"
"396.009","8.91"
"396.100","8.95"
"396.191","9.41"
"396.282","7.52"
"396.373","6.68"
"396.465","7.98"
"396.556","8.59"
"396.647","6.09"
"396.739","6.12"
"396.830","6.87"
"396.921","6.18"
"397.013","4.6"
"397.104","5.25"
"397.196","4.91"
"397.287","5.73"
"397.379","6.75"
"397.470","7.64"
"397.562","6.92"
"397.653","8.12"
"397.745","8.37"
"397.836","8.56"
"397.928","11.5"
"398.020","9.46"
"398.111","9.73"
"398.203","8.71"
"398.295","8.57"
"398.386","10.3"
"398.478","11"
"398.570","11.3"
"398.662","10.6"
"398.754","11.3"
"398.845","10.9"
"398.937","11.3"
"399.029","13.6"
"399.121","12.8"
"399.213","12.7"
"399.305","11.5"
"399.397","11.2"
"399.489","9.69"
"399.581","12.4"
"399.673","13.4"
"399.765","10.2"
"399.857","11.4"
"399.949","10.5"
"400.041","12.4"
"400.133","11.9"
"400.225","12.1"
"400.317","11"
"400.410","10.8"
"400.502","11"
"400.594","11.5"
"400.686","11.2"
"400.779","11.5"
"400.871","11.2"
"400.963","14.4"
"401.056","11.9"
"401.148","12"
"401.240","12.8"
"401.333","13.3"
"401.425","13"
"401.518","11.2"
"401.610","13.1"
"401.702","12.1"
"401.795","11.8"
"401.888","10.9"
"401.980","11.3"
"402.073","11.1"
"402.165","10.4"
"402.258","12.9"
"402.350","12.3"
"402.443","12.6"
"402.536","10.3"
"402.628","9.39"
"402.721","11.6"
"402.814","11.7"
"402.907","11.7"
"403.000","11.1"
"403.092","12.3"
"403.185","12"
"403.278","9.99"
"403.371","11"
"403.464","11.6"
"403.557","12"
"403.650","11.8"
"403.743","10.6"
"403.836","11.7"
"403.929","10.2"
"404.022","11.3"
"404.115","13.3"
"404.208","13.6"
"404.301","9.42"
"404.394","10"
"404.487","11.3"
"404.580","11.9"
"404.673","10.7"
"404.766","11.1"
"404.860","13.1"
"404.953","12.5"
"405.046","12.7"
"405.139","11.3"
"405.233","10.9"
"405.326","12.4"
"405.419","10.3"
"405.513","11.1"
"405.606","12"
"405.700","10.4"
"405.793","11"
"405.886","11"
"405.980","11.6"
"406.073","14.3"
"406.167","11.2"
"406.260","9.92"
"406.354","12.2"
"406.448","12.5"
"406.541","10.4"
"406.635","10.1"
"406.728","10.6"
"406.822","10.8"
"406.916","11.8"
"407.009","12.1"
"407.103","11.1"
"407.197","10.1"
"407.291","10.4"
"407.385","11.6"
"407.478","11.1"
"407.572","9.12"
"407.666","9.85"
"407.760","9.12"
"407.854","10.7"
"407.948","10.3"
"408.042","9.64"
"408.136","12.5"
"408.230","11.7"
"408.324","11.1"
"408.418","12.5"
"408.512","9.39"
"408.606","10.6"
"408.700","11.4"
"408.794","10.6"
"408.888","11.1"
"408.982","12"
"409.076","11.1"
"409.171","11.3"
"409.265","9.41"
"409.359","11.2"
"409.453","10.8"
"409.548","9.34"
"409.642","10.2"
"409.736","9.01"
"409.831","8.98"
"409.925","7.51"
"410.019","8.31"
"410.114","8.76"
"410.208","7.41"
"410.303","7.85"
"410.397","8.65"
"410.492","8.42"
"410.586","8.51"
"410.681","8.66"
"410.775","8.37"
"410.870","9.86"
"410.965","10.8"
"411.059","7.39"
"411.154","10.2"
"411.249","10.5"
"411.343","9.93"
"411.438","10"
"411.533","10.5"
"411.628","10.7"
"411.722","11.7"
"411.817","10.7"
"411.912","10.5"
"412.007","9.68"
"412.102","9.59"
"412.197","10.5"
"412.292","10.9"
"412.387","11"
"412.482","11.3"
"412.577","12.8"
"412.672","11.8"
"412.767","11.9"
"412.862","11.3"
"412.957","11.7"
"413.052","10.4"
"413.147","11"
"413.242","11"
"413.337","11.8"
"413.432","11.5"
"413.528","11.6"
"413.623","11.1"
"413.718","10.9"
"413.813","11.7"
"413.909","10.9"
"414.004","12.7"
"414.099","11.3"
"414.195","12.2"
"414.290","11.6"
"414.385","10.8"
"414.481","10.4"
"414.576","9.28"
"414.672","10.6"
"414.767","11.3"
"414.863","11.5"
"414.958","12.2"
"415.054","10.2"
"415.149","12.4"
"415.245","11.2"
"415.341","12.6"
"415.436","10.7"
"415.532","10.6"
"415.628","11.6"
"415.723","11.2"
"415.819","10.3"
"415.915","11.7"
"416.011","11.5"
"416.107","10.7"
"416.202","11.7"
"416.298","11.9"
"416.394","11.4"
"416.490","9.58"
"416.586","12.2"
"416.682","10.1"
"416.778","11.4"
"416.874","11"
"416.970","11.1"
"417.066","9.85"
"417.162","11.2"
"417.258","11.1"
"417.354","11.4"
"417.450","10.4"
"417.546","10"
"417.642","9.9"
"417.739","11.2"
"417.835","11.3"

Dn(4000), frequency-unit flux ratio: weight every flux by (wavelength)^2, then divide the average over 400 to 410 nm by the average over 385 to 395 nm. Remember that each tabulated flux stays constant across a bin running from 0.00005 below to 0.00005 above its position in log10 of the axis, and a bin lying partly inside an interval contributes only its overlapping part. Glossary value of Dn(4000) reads 1.30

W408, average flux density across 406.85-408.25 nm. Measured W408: 10.7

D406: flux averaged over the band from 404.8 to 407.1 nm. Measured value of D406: 11.5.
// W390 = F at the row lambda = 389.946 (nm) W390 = 8.95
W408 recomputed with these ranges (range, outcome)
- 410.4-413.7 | 10.5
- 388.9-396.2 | 9.5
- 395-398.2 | 8.19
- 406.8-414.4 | 10.5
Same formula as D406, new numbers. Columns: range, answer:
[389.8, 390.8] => 9.69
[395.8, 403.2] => 10.3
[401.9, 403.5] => 11.4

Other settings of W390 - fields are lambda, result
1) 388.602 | 9.31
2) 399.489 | 9.69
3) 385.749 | 8.64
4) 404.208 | 13.6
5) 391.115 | 10.2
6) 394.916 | 10.6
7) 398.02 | 9.46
